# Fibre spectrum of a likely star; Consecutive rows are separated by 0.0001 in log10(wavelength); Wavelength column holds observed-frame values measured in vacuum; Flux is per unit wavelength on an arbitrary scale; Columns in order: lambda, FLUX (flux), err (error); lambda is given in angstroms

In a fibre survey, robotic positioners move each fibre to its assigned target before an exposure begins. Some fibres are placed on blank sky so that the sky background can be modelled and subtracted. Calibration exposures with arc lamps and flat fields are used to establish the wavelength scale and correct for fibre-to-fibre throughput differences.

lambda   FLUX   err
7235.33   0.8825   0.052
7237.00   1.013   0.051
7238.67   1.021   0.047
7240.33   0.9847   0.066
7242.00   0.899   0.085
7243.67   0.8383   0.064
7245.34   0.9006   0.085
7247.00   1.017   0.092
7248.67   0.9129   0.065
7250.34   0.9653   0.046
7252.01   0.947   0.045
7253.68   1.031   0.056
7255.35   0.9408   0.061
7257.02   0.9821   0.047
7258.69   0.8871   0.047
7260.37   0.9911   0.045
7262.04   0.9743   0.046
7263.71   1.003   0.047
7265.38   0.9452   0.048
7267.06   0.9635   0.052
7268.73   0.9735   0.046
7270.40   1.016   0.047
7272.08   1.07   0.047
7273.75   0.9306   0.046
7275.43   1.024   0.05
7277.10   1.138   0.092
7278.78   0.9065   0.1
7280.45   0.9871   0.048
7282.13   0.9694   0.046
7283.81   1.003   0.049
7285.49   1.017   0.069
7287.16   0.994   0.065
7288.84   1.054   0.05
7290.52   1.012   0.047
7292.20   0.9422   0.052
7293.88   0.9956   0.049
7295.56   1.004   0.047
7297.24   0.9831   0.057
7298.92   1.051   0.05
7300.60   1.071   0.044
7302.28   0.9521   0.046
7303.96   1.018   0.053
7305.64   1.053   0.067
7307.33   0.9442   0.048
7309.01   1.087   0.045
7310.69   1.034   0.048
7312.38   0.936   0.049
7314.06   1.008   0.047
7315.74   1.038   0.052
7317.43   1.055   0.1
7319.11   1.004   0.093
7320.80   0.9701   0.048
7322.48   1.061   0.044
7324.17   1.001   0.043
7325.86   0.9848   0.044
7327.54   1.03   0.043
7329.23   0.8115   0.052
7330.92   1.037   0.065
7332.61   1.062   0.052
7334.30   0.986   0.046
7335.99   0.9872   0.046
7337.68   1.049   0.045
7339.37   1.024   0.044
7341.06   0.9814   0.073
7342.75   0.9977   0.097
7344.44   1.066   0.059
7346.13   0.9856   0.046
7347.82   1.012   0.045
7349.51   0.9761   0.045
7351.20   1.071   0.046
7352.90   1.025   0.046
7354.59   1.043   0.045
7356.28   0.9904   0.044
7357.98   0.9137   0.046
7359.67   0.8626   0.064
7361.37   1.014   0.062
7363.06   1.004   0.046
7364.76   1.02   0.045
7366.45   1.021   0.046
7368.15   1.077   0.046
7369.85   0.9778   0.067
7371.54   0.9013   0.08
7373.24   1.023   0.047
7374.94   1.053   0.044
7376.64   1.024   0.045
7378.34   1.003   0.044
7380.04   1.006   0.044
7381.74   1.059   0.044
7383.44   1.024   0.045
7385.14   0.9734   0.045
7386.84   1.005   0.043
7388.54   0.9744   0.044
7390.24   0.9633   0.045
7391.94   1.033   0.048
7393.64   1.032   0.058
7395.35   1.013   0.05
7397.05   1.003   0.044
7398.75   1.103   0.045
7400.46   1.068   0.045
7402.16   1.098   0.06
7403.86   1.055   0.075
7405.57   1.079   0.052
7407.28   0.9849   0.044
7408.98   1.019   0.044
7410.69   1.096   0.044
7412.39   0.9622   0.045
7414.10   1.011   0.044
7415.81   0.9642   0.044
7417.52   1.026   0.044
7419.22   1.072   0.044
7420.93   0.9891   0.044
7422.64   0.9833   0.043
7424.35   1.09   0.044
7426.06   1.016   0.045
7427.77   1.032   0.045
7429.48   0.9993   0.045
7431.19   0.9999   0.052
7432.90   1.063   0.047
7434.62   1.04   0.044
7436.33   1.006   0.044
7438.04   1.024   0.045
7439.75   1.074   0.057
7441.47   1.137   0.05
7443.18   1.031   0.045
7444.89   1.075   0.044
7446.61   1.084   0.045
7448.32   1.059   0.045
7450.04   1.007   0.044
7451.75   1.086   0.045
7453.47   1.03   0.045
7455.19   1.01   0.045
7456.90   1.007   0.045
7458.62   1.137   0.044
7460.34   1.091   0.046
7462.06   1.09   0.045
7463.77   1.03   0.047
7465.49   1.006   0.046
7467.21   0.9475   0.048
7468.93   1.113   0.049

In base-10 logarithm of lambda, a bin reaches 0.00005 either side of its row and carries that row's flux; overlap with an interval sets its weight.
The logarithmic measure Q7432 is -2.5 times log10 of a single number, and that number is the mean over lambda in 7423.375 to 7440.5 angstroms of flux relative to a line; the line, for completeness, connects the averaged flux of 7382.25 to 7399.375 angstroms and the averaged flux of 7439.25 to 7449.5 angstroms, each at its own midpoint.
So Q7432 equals 0.027 mag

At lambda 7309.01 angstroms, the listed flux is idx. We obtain 1.087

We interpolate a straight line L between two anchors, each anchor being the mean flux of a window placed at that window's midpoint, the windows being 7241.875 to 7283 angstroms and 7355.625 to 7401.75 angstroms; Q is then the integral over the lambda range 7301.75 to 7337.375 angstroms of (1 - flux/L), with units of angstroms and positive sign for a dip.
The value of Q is -0.6 angstroms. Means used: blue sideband 0.97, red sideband 1.01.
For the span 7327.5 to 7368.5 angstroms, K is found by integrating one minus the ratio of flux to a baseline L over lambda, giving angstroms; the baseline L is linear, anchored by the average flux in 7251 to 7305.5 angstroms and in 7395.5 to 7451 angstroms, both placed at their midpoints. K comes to 0.6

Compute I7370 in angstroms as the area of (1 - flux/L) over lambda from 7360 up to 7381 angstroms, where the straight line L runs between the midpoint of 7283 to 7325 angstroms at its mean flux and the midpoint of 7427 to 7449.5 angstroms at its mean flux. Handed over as 0.5 angstroms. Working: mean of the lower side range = 1.01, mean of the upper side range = 1.05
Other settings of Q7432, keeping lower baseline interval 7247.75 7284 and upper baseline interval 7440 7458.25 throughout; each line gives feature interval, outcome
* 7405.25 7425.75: 0.021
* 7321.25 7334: 0.009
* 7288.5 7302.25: -0.019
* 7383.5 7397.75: 0.032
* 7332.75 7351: 0.000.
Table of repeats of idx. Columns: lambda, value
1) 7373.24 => 1.023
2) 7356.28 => 0.9904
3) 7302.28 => 0.9521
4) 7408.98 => 1.019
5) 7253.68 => 1.031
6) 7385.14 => 0.9734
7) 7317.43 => 1.055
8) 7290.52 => 1.012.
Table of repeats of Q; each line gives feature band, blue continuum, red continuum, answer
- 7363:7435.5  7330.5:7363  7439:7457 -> 0.6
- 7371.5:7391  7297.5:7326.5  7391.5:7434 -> 0.4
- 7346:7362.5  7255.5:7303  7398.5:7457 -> 0.4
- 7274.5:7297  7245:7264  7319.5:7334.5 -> -0.6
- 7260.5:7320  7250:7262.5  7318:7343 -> -1.5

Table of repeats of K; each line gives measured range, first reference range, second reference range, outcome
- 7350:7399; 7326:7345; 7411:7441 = 0.2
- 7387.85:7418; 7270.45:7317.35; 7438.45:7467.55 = 0.4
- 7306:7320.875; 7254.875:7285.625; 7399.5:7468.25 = -0.2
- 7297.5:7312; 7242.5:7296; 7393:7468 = -0.4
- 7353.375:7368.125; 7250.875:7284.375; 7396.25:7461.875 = 0.4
